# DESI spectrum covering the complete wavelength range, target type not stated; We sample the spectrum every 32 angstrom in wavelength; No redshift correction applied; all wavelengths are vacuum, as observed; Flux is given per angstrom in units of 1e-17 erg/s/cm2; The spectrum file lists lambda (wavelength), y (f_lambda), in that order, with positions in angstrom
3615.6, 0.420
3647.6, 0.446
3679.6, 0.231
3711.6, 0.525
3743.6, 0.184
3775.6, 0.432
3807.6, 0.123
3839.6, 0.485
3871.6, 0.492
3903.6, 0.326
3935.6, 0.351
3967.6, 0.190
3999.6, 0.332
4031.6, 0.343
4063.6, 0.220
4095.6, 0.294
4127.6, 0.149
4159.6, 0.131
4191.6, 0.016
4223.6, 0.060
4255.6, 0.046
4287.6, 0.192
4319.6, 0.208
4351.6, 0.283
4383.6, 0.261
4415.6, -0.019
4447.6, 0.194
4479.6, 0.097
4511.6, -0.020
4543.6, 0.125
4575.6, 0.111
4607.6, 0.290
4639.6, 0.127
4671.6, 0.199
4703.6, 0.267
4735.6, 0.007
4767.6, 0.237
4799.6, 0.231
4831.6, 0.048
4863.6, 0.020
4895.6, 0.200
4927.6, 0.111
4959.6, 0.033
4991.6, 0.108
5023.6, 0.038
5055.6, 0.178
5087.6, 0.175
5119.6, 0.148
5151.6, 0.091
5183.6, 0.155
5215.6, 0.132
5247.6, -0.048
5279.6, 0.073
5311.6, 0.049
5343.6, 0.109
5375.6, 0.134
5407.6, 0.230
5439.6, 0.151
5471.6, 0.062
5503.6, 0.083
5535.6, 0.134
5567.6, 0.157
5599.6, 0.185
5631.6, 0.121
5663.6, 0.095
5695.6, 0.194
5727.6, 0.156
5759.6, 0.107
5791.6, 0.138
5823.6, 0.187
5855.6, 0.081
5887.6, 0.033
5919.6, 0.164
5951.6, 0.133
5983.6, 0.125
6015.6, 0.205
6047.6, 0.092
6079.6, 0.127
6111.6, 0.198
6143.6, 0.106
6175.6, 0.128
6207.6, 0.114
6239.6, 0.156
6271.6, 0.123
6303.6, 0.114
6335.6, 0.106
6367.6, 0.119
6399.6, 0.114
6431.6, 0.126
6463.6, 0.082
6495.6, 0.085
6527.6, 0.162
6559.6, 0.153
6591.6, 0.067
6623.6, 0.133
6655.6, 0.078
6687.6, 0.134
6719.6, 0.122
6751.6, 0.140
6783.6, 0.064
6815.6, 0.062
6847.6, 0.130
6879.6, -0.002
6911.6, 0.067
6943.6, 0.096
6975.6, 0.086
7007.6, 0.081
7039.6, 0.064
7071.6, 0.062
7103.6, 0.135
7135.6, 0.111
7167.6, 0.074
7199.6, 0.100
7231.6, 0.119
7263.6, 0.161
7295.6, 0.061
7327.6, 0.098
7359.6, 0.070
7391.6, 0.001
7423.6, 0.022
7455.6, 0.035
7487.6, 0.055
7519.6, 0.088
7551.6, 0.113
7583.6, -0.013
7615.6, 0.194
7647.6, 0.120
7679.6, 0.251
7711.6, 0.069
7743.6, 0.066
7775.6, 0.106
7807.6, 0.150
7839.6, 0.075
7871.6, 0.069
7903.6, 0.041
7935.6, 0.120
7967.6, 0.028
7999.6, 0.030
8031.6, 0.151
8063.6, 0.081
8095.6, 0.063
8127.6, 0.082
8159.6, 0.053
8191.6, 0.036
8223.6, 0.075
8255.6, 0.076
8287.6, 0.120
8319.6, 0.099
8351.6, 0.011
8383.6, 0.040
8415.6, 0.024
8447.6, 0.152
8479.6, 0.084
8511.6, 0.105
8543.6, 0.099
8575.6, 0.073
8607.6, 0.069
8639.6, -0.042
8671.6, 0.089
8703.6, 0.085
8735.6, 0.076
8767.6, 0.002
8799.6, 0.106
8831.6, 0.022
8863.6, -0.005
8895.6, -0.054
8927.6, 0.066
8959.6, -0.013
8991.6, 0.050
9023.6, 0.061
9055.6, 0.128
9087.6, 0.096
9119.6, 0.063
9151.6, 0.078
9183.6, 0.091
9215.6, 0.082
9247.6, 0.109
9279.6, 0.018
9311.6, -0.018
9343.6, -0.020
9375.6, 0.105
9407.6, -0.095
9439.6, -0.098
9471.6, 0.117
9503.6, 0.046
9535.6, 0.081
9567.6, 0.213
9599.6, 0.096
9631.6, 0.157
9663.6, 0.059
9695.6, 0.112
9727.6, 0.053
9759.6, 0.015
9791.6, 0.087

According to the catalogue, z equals 1.056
